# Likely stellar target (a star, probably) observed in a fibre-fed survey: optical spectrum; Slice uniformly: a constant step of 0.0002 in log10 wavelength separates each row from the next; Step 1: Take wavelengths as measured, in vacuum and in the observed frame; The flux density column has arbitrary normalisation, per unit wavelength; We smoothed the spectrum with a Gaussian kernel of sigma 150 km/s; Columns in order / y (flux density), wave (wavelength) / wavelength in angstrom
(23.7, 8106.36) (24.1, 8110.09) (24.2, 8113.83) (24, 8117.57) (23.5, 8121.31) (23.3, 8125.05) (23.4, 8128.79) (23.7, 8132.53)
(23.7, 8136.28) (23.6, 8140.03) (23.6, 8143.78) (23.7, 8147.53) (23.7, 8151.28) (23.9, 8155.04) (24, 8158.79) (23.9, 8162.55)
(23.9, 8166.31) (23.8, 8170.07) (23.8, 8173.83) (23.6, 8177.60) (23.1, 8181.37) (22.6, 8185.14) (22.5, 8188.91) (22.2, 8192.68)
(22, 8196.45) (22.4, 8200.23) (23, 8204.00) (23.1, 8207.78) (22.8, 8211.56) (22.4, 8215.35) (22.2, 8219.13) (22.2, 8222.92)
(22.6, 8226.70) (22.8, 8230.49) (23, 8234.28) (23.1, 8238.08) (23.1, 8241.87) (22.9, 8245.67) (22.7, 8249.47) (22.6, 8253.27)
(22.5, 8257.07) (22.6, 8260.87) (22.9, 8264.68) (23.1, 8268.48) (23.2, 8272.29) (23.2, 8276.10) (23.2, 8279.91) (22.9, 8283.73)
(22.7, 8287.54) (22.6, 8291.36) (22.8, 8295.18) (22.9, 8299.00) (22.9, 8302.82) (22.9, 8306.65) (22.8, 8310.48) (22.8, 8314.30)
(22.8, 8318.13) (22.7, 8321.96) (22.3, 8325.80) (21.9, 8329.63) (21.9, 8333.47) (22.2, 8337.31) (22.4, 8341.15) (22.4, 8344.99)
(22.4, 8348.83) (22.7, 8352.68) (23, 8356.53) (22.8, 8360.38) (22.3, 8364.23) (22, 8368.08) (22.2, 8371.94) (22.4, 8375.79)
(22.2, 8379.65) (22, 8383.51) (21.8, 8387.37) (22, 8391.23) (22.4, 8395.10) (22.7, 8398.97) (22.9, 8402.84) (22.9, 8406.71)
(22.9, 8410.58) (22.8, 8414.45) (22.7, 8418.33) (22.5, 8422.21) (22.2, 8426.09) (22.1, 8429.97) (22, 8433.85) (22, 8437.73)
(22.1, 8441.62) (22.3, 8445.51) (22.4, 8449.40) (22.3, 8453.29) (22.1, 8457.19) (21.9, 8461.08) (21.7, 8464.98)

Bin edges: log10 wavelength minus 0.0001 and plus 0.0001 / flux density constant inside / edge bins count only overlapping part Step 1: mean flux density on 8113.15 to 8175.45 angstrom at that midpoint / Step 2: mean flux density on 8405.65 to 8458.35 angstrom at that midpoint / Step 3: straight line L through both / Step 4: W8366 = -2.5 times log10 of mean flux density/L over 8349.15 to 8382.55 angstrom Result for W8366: 0.01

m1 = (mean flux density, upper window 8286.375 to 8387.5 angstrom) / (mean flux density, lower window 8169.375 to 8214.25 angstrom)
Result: 1.0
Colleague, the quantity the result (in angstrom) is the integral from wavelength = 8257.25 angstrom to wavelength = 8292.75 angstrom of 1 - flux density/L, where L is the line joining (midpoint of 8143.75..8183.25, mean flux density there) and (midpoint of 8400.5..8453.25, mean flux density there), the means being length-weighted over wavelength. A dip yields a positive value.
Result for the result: 0.4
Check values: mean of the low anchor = 23.7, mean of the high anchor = 22.4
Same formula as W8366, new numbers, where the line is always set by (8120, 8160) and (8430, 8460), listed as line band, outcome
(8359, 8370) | 0.01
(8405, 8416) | -0.03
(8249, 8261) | 0.02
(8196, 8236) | 0.03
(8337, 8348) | 0.01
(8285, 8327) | 0.00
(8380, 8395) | 0.02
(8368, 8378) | 0.01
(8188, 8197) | 0.05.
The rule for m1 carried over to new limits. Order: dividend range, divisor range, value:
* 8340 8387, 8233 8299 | 0.98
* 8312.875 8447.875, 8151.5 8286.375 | 0.97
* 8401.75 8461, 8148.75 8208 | 0.96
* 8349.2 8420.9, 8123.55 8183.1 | 0.95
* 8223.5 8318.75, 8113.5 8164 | 0.96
